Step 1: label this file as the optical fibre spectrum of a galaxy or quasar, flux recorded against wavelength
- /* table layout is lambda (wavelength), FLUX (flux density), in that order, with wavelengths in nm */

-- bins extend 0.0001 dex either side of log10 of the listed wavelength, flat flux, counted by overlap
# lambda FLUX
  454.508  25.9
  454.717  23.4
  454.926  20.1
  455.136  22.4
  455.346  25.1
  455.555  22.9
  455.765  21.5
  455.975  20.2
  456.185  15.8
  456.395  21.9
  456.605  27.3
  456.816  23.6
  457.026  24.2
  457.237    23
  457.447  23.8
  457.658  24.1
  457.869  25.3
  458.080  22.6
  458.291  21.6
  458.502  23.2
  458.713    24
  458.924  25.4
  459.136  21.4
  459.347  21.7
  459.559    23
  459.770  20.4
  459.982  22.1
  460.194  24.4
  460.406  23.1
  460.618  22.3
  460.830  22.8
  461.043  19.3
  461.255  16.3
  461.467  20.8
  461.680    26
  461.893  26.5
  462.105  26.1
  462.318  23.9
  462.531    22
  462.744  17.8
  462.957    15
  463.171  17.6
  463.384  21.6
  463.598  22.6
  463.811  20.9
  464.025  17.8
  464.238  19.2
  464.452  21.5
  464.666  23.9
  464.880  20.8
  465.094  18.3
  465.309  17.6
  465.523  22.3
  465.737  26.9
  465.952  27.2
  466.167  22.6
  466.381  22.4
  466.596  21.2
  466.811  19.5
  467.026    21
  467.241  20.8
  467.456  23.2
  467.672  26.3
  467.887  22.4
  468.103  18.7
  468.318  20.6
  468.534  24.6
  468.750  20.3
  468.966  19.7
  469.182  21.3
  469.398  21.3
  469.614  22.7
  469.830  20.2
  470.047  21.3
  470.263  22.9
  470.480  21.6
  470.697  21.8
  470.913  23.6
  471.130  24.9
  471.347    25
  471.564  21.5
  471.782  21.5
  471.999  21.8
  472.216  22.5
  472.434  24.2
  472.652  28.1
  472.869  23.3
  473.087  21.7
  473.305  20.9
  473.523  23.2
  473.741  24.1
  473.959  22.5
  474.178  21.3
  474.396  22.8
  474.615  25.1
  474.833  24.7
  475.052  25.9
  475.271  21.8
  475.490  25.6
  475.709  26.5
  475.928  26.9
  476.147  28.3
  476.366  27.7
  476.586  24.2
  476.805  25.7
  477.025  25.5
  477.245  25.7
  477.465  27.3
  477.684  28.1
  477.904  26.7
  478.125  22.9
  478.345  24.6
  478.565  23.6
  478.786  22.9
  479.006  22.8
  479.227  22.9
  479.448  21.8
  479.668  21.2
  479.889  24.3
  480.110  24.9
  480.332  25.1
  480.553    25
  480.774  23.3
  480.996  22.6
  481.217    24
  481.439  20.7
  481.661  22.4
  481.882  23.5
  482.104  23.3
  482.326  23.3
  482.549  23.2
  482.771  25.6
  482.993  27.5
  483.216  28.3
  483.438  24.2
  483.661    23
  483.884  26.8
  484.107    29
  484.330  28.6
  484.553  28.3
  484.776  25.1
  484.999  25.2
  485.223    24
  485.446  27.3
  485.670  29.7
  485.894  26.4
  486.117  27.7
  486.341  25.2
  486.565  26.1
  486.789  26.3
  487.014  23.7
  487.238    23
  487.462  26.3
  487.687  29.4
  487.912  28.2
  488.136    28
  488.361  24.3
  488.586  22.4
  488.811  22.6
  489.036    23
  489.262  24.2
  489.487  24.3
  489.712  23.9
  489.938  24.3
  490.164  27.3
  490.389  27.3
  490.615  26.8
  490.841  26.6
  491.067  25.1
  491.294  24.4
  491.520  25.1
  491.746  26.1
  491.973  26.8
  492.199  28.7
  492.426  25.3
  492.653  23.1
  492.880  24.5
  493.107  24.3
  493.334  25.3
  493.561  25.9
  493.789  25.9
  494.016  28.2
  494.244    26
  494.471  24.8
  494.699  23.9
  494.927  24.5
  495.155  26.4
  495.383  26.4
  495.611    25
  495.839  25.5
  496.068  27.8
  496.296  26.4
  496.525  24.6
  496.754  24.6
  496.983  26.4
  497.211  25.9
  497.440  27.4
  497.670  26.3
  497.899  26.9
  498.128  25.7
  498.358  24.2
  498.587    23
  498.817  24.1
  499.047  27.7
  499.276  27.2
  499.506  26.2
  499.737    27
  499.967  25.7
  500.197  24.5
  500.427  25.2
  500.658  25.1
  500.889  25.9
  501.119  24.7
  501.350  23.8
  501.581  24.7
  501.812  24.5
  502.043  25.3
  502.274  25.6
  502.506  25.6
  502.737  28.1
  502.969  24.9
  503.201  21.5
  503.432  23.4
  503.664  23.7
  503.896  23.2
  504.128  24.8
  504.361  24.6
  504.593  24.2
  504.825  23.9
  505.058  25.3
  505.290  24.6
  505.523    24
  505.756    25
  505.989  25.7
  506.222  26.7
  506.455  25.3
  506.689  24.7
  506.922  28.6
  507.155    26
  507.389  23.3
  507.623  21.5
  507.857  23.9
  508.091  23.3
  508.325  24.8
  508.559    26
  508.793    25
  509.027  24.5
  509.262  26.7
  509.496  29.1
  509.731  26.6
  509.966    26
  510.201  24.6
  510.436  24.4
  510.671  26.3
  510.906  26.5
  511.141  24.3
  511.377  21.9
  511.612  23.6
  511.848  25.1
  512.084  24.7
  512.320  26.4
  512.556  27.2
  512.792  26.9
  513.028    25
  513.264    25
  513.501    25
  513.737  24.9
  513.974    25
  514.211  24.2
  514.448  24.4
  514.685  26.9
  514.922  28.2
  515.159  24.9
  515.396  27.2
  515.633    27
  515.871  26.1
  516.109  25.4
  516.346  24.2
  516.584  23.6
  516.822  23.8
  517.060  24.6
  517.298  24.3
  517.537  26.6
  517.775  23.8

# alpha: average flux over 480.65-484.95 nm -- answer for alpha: 24.9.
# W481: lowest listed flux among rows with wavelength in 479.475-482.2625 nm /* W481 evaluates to 20.7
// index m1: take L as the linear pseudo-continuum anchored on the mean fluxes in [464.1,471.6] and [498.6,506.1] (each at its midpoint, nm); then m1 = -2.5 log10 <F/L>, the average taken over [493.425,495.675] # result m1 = -0.06 mag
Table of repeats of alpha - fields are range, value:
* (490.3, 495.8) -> 25.7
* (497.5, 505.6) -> 25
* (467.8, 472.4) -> 22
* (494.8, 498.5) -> 25.8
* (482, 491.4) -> 25.7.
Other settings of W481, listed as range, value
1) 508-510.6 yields 23.3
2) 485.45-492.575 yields 22.4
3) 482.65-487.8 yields 23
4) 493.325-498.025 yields 23.9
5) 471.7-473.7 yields 20.9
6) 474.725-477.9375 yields 21.8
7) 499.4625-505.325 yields 21.5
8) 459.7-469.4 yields 15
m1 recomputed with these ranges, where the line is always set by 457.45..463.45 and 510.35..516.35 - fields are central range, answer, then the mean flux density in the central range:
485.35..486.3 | -0.16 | 27.6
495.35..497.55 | -0.07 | 26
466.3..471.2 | 0.04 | 21.8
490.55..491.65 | -0.06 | 25.6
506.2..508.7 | 0.01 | 24.8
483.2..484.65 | -0.14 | 26.8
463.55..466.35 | 0.04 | 21.7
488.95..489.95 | 0.00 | 23.9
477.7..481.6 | -0.01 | 23.6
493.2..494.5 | -0.08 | 26.1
